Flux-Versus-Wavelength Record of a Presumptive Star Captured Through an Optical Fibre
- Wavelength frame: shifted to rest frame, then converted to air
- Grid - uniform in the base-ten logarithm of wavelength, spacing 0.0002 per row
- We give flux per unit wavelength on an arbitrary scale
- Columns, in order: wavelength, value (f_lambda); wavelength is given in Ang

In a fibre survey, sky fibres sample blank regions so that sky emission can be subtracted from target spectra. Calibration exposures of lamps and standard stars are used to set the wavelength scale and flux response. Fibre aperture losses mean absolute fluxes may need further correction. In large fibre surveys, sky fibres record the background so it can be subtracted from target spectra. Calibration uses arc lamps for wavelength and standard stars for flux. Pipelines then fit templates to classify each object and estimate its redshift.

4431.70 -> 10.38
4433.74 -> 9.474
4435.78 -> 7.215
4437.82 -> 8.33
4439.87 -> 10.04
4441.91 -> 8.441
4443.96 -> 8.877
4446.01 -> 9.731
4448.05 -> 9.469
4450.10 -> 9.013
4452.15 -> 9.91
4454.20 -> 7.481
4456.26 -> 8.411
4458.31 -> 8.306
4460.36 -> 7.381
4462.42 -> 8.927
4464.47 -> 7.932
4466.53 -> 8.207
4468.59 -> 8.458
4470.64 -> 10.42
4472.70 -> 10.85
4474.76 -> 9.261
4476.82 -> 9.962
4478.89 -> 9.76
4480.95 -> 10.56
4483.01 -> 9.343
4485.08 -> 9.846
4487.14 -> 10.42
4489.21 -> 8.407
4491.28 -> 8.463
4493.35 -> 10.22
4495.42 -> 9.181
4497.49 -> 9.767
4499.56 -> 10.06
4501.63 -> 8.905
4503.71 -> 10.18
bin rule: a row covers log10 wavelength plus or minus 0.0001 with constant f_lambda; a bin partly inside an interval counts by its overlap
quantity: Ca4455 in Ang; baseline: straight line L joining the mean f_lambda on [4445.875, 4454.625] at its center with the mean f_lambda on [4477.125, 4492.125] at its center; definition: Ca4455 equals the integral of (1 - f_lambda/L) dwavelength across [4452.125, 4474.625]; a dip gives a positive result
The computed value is 1.5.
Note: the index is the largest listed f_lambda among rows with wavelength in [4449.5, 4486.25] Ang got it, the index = 10.85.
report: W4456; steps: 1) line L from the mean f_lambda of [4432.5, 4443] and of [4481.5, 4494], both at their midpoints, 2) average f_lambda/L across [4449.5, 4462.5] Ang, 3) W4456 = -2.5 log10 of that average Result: 0.070 mag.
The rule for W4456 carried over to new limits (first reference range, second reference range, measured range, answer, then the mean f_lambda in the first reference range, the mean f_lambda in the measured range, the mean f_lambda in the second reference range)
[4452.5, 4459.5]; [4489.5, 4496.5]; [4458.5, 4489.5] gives -0.073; 8.23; 9.31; 9.19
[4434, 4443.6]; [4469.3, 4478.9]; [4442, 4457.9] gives 0.015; 8.61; 8.92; 10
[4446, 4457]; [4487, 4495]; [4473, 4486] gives -0.079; 8.95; 9.84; 9.24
